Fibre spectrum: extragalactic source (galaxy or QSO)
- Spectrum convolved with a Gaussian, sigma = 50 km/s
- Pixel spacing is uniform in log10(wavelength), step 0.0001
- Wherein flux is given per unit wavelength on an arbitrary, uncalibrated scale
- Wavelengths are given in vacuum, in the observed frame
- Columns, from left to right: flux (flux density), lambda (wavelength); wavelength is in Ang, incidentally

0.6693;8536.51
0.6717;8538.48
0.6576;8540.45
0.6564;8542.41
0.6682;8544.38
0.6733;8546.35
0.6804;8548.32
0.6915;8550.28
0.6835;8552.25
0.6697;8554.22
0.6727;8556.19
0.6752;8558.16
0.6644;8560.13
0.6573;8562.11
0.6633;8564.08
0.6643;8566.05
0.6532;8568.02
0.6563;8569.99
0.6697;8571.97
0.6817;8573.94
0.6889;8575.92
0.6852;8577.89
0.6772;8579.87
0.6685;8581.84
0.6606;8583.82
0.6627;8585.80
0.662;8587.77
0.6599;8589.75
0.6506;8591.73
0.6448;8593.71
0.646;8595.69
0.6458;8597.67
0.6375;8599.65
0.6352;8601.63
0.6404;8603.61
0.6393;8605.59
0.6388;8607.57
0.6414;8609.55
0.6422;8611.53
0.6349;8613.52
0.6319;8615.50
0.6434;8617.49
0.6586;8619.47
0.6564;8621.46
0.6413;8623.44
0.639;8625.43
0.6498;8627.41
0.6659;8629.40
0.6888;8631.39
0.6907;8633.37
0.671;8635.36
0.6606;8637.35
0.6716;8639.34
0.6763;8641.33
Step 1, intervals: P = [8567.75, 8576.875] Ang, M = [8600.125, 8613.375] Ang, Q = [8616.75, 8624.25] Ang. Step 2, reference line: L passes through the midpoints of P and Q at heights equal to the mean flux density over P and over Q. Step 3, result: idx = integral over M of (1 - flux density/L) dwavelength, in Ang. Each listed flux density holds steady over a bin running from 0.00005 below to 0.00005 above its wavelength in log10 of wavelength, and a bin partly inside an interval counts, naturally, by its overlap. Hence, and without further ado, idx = 0.35 Ang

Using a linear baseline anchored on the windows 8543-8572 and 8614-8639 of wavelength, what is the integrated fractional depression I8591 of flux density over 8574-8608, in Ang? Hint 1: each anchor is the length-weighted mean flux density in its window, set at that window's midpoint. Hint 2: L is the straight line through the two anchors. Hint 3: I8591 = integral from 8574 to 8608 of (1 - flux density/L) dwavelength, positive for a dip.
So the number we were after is 0.38 Ang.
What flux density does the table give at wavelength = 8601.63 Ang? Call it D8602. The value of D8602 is 0.6352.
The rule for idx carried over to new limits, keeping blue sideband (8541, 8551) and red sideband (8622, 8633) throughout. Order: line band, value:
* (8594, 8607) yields 0.5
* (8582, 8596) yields 0.2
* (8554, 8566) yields 0.1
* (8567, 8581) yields -0.1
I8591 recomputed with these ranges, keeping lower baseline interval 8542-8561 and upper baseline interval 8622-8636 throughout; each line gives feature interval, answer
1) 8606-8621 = 0.54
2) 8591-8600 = 0.31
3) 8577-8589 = 0.02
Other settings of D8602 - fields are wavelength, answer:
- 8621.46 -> 0.6564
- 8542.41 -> 0.6564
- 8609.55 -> 0.6414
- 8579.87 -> 0.6772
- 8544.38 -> 0.6682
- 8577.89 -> 0.6852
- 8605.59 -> 0.6393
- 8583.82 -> 0.6606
